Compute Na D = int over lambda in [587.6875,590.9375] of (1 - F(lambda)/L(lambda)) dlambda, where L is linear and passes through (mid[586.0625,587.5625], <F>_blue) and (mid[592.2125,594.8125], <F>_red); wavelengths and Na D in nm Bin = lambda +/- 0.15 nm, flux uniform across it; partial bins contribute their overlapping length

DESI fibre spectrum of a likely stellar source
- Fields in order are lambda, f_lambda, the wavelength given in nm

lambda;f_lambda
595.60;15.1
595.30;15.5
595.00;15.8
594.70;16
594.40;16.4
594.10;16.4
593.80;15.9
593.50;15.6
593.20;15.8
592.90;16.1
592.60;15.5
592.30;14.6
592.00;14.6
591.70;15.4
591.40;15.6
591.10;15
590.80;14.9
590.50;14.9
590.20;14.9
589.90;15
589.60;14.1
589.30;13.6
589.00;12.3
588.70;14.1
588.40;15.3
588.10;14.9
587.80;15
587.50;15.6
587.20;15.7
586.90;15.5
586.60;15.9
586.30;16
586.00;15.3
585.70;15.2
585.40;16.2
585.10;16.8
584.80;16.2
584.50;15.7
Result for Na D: 0.27 nm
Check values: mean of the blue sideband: 15.7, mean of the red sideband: 15.8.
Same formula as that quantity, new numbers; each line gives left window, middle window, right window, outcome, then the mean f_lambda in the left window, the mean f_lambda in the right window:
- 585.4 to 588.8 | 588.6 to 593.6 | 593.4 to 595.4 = 0.28 nm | 15.4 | 16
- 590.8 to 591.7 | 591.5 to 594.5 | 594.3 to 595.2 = 0.00 nm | 15.2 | 16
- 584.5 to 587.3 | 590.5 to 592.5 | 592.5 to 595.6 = 0.11 nm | 15.9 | 15.9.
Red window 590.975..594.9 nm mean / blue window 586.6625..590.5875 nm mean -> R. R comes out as 1.06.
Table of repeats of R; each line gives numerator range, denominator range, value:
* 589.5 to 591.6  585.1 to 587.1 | 0.95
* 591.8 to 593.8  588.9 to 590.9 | 1.08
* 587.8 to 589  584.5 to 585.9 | 0.90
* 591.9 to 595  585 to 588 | 1.00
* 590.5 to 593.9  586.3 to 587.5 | 0.98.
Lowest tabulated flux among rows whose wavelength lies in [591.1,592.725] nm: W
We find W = 14.6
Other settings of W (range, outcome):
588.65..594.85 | 12.3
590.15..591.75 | 14.9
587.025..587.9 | 15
